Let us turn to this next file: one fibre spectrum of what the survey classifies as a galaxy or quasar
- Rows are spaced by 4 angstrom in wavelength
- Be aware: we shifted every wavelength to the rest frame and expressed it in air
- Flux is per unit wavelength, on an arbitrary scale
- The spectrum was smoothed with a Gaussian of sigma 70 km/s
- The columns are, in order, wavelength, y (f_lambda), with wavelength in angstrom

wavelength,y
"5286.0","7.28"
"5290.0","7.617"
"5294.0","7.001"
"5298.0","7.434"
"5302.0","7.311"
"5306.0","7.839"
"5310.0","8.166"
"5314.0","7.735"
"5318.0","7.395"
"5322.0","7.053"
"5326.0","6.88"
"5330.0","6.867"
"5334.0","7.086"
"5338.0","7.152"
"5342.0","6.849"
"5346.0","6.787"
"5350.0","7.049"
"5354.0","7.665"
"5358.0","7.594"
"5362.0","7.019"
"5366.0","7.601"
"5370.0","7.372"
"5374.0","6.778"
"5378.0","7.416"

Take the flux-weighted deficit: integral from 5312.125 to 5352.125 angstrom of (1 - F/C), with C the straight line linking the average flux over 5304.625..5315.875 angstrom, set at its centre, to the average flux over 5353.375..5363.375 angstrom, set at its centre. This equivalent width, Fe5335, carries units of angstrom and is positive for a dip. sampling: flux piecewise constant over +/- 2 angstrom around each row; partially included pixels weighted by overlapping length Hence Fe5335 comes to 3.2 angstrom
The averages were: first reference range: 7.92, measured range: 7.09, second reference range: 7.42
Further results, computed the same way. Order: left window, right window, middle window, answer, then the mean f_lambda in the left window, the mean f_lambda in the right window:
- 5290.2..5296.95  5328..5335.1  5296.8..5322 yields -1.74 angstrom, 7.23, 6.96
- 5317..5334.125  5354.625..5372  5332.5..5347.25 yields 0.42 angstrom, 7.03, 7.42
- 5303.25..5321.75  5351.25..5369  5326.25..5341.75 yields 1.20 angstrom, 7.7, 7.45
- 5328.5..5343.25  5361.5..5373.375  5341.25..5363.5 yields -0.06 angstrom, 7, 7.31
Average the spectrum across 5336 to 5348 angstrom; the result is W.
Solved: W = 6.93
